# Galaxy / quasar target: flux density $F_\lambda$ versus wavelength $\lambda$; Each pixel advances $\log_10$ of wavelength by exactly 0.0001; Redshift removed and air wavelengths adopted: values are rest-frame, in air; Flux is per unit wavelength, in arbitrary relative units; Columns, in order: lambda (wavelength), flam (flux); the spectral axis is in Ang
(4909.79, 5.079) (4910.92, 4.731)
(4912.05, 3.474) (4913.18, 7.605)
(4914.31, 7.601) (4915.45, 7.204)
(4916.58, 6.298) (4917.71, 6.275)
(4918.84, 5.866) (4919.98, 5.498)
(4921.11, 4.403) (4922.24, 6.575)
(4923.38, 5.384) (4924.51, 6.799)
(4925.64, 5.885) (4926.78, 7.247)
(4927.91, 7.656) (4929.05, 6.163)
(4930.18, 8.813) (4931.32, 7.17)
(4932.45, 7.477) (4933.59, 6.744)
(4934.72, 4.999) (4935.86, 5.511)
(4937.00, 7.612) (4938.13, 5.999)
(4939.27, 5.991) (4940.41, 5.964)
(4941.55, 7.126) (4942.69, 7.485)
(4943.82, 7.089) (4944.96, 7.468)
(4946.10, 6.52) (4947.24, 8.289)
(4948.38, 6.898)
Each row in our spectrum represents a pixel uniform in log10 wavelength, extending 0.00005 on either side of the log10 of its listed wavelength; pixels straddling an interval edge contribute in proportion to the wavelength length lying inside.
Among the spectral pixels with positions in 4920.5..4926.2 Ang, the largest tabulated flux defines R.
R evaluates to 6.799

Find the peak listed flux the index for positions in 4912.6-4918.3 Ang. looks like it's 7.605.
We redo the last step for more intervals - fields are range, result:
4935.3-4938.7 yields 7.612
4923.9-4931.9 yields 8.813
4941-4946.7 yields 7.485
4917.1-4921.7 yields 6.275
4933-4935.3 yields 6.744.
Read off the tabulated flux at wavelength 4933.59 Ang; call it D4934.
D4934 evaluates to 6.744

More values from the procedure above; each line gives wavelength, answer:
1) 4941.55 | 7.126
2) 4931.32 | 7.17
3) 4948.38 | 6.898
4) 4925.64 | 5.885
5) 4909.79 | 5.079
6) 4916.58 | 6.298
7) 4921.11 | 4.403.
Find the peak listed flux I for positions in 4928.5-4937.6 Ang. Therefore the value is 8.813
